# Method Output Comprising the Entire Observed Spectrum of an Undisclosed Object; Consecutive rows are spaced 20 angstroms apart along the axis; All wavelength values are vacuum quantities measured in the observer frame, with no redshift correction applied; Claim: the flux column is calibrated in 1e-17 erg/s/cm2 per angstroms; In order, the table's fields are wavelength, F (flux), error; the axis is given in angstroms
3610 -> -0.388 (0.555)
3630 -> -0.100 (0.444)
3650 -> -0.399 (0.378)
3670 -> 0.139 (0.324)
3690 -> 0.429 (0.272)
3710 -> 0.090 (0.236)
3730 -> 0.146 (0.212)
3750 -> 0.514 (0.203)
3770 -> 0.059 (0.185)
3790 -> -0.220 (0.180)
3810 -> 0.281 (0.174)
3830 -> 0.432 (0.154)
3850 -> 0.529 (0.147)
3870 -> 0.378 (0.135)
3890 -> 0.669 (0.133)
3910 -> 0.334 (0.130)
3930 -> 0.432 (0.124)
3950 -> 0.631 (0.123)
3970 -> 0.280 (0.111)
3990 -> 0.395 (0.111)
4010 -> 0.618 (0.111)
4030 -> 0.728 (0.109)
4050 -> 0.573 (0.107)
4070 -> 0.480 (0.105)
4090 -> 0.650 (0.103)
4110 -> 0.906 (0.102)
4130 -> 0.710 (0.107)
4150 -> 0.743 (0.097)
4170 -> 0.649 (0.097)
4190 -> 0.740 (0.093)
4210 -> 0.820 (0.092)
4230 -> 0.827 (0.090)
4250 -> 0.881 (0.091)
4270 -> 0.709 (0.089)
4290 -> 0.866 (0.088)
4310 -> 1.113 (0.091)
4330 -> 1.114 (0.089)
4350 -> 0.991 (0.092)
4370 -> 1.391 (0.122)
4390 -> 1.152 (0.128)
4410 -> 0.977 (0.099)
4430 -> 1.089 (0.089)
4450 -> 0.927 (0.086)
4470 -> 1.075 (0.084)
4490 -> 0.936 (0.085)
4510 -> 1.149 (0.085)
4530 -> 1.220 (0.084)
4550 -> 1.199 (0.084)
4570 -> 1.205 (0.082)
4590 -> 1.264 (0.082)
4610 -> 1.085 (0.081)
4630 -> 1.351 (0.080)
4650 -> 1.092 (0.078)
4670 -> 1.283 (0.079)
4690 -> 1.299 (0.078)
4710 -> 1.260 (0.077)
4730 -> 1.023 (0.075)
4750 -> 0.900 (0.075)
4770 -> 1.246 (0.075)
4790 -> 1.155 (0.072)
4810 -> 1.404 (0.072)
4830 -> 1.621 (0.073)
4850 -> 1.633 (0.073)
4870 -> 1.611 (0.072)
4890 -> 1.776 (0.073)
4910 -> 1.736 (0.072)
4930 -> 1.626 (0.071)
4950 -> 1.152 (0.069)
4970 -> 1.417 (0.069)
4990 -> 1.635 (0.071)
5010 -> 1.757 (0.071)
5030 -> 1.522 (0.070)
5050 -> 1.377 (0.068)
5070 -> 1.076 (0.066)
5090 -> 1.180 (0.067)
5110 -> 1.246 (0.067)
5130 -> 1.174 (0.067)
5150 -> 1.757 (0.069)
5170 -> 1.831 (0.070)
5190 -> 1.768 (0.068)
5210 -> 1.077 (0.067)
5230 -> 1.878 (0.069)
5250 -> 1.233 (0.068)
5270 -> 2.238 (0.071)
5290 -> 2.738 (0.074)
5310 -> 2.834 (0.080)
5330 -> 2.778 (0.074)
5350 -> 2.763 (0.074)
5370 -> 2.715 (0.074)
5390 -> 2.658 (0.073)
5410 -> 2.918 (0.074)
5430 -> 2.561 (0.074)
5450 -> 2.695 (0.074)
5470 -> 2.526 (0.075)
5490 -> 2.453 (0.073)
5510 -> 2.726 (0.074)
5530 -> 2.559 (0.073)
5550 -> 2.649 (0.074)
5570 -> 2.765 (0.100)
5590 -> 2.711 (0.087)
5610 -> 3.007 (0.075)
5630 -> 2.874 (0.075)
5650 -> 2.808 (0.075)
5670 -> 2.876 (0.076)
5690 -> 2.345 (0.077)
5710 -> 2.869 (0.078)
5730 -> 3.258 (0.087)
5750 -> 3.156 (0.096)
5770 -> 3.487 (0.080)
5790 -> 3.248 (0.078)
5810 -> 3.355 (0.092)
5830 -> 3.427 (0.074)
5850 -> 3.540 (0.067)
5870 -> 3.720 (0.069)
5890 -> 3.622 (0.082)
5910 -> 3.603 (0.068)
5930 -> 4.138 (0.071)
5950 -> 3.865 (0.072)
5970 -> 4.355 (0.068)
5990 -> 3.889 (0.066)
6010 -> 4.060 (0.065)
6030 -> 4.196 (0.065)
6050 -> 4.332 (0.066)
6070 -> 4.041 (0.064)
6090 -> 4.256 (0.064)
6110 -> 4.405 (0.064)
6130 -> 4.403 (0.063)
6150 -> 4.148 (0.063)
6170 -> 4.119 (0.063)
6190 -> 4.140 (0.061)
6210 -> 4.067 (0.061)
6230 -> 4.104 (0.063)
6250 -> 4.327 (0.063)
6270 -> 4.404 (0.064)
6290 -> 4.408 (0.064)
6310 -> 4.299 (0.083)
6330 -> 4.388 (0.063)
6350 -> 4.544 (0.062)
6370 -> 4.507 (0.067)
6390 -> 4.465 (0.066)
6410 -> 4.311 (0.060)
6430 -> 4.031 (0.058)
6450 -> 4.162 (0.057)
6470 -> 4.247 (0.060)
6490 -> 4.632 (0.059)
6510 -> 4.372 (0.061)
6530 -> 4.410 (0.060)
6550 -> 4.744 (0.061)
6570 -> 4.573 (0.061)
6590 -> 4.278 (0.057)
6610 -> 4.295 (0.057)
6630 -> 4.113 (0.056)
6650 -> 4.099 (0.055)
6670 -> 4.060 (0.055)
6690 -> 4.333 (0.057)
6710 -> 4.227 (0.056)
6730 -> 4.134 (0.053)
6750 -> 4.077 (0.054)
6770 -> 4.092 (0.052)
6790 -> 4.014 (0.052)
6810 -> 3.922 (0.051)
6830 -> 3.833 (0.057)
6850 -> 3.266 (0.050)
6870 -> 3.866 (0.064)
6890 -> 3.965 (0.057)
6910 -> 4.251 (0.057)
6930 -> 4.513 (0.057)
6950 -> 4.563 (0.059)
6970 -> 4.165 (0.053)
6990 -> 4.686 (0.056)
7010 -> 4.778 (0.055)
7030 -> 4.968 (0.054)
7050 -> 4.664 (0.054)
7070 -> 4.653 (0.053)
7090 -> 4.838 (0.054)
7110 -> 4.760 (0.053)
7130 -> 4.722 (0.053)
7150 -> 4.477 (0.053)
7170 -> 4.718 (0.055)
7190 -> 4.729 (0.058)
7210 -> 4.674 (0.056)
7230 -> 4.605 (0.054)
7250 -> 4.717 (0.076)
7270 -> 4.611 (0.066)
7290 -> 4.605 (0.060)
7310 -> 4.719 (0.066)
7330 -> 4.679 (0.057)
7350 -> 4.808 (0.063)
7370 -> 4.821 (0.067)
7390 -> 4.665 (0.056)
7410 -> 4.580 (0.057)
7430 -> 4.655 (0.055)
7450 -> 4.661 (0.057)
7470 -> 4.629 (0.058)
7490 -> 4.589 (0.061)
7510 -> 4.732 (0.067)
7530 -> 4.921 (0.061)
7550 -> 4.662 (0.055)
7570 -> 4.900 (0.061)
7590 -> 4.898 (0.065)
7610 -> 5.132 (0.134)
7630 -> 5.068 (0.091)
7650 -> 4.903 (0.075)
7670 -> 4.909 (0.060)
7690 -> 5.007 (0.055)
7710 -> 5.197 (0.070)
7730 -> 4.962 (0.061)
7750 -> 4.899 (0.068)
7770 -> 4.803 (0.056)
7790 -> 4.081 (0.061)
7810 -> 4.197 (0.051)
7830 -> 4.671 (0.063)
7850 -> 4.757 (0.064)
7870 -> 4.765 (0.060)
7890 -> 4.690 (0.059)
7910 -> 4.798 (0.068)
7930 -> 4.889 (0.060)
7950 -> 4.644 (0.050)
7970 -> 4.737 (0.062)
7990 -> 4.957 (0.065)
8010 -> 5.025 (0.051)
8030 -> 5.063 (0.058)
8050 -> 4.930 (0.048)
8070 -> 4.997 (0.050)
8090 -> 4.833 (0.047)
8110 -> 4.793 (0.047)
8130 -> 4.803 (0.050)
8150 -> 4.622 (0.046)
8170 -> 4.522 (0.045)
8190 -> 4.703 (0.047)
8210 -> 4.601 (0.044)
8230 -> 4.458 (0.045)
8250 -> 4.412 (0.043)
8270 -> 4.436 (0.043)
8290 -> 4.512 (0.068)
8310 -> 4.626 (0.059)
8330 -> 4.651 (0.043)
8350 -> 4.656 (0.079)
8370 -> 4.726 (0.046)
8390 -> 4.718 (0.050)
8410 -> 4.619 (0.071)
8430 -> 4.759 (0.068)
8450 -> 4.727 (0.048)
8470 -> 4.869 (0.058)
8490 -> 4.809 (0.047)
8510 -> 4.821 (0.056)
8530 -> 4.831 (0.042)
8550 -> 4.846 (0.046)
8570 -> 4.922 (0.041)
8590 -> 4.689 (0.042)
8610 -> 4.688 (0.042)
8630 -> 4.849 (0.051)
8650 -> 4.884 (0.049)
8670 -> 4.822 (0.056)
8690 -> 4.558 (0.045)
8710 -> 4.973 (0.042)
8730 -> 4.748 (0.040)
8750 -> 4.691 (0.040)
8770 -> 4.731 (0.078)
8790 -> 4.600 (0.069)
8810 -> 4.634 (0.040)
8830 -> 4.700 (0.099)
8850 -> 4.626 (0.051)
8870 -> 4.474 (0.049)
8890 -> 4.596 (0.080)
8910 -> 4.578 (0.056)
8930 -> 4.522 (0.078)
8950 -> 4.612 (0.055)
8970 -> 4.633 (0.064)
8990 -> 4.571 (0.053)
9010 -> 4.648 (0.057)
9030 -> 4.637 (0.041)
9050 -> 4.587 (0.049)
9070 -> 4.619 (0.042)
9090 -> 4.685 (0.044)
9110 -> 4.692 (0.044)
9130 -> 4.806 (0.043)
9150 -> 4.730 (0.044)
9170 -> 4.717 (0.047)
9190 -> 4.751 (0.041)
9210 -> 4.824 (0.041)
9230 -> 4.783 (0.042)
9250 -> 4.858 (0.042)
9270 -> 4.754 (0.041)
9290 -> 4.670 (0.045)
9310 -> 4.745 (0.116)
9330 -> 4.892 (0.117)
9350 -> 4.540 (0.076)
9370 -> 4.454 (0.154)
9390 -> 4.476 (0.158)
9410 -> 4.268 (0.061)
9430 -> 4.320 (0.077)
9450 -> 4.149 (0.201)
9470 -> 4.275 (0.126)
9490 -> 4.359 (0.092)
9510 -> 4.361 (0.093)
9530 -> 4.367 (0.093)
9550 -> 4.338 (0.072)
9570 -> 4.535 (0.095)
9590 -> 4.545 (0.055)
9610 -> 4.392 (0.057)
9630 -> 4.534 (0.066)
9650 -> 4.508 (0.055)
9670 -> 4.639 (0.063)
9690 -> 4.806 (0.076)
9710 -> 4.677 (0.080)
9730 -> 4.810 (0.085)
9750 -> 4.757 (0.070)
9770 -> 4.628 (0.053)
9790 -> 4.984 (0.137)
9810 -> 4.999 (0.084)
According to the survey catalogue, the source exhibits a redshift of 0.32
